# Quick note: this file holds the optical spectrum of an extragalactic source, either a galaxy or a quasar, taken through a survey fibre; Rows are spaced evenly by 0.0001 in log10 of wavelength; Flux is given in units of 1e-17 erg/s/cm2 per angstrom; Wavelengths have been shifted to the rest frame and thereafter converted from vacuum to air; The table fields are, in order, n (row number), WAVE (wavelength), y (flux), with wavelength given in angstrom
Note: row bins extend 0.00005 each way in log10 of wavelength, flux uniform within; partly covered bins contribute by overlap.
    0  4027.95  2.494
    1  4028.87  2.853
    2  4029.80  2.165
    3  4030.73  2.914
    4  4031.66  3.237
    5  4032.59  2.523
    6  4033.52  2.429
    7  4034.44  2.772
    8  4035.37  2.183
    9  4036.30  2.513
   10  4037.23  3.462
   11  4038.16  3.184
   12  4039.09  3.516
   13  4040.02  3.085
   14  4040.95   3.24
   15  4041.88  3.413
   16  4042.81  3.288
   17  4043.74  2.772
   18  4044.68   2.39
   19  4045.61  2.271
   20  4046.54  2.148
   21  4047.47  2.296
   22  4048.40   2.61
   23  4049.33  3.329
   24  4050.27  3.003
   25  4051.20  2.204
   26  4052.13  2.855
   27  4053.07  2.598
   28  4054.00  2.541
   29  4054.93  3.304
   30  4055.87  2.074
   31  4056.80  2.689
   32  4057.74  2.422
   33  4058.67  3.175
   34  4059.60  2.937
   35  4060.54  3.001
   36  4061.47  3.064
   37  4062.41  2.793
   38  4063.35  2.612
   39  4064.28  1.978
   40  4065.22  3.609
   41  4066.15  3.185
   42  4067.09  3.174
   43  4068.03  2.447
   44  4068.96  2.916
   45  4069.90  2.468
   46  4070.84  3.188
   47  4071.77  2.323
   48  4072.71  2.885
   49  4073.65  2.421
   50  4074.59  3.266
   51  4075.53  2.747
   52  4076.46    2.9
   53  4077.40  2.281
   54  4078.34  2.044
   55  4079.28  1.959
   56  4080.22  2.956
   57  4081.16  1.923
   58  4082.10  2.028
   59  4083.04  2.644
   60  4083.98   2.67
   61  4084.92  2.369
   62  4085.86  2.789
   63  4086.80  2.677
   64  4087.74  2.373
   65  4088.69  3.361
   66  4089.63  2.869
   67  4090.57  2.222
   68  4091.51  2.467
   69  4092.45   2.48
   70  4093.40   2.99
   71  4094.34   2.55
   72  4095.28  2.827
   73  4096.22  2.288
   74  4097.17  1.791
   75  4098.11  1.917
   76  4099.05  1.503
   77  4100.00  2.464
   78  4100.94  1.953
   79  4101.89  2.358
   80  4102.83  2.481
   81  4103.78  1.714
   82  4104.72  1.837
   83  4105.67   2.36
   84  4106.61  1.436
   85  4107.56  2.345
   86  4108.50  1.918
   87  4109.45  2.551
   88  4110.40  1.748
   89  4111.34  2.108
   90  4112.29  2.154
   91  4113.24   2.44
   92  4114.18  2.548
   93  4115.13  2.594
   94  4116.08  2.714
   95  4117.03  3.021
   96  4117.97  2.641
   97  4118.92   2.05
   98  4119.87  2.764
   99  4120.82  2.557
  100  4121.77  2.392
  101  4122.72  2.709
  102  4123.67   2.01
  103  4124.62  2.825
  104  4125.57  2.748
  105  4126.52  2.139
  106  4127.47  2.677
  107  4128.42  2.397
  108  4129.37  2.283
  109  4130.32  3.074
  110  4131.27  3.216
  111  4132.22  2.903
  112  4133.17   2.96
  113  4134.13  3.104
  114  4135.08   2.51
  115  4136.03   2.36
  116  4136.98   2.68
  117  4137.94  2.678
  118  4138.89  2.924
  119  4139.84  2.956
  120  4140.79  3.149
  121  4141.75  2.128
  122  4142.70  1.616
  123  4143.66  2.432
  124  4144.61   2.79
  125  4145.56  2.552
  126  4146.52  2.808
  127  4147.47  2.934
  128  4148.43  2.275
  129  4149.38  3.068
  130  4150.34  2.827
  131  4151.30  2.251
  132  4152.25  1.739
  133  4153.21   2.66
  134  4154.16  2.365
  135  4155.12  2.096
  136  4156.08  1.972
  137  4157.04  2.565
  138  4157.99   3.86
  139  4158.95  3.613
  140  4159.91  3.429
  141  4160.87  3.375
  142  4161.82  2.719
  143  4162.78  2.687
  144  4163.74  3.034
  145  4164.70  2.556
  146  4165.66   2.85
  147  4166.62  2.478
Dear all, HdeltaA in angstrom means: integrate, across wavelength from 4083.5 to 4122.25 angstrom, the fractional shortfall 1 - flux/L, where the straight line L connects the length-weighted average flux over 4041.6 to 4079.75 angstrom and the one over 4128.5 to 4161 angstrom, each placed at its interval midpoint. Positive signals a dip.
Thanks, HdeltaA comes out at 4.8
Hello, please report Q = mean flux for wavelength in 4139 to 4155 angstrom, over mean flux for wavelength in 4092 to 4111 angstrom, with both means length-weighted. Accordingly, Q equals 1.17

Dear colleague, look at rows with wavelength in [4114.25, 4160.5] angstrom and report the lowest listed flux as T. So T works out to 1.616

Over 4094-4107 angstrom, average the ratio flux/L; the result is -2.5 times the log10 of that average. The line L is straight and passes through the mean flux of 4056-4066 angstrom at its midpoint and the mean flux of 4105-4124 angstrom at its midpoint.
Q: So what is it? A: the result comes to 0.175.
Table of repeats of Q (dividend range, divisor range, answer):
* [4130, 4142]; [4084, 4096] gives 1.06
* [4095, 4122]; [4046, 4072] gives 0.82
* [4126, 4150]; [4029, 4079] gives 0.96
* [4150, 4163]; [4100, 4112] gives 1.31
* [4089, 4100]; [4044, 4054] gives 0.92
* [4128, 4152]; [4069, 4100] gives 1.06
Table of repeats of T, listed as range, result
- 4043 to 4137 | 1.436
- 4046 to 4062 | 2.074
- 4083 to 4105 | 1.503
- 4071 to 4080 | 1.959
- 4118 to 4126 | 2.01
